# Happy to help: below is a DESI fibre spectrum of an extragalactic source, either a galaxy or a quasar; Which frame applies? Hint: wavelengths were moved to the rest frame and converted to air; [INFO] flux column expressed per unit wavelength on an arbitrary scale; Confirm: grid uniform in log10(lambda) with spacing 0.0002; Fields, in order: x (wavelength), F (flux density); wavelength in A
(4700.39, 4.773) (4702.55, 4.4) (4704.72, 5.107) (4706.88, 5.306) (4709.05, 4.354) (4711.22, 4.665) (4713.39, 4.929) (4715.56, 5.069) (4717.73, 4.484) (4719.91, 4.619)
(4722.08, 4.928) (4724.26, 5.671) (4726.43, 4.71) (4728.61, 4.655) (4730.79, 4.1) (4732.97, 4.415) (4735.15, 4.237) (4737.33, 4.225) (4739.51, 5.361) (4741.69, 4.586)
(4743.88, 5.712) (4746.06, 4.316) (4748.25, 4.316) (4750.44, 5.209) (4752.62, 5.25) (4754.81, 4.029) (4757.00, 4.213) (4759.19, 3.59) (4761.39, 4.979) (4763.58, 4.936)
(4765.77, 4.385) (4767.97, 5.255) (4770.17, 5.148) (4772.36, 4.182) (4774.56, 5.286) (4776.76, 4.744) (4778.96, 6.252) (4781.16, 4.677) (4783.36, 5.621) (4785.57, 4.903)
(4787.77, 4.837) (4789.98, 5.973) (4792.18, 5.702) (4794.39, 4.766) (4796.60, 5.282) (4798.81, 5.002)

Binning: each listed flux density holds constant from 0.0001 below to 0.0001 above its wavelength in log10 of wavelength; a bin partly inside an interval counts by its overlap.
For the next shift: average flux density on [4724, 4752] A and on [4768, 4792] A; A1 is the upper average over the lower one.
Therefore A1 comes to 1.10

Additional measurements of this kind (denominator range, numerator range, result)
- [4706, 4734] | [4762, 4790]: 1.06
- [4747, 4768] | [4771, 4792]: 1.13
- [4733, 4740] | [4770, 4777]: 1.07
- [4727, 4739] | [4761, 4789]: 1.14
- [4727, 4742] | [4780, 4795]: 1.16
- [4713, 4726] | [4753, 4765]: 0.89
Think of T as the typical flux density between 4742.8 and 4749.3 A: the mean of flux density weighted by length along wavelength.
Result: 4.78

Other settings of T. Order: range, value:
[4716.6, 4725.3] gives 4.92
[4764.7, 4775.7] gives 4.85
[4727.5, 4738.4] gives 4.33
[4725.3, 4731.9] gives 4.5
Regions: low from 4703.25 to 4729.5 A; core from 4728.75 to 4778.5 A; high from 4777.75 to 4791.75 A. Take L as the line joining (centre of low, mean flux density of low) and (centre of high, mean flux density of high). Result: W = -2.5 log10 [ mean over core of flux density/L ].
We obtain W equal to 0.10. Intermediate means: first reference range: 4.87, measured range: 4.68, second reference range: 5.39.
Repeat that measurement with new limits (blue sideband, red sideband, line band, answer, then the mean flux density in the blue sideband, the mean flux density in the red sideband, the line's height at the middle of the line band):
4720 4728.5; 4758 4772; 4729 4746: 0.06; 5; 4.68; 4.89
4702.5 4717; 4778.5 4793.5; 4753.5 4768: 0.17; 4.86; 5.38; 5.21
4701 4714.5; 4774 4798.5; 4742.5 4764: 0.09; 4.8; 5.27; 5.07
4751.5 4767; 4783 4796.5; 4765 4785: -0.04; 4.49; 5.28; 4.9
